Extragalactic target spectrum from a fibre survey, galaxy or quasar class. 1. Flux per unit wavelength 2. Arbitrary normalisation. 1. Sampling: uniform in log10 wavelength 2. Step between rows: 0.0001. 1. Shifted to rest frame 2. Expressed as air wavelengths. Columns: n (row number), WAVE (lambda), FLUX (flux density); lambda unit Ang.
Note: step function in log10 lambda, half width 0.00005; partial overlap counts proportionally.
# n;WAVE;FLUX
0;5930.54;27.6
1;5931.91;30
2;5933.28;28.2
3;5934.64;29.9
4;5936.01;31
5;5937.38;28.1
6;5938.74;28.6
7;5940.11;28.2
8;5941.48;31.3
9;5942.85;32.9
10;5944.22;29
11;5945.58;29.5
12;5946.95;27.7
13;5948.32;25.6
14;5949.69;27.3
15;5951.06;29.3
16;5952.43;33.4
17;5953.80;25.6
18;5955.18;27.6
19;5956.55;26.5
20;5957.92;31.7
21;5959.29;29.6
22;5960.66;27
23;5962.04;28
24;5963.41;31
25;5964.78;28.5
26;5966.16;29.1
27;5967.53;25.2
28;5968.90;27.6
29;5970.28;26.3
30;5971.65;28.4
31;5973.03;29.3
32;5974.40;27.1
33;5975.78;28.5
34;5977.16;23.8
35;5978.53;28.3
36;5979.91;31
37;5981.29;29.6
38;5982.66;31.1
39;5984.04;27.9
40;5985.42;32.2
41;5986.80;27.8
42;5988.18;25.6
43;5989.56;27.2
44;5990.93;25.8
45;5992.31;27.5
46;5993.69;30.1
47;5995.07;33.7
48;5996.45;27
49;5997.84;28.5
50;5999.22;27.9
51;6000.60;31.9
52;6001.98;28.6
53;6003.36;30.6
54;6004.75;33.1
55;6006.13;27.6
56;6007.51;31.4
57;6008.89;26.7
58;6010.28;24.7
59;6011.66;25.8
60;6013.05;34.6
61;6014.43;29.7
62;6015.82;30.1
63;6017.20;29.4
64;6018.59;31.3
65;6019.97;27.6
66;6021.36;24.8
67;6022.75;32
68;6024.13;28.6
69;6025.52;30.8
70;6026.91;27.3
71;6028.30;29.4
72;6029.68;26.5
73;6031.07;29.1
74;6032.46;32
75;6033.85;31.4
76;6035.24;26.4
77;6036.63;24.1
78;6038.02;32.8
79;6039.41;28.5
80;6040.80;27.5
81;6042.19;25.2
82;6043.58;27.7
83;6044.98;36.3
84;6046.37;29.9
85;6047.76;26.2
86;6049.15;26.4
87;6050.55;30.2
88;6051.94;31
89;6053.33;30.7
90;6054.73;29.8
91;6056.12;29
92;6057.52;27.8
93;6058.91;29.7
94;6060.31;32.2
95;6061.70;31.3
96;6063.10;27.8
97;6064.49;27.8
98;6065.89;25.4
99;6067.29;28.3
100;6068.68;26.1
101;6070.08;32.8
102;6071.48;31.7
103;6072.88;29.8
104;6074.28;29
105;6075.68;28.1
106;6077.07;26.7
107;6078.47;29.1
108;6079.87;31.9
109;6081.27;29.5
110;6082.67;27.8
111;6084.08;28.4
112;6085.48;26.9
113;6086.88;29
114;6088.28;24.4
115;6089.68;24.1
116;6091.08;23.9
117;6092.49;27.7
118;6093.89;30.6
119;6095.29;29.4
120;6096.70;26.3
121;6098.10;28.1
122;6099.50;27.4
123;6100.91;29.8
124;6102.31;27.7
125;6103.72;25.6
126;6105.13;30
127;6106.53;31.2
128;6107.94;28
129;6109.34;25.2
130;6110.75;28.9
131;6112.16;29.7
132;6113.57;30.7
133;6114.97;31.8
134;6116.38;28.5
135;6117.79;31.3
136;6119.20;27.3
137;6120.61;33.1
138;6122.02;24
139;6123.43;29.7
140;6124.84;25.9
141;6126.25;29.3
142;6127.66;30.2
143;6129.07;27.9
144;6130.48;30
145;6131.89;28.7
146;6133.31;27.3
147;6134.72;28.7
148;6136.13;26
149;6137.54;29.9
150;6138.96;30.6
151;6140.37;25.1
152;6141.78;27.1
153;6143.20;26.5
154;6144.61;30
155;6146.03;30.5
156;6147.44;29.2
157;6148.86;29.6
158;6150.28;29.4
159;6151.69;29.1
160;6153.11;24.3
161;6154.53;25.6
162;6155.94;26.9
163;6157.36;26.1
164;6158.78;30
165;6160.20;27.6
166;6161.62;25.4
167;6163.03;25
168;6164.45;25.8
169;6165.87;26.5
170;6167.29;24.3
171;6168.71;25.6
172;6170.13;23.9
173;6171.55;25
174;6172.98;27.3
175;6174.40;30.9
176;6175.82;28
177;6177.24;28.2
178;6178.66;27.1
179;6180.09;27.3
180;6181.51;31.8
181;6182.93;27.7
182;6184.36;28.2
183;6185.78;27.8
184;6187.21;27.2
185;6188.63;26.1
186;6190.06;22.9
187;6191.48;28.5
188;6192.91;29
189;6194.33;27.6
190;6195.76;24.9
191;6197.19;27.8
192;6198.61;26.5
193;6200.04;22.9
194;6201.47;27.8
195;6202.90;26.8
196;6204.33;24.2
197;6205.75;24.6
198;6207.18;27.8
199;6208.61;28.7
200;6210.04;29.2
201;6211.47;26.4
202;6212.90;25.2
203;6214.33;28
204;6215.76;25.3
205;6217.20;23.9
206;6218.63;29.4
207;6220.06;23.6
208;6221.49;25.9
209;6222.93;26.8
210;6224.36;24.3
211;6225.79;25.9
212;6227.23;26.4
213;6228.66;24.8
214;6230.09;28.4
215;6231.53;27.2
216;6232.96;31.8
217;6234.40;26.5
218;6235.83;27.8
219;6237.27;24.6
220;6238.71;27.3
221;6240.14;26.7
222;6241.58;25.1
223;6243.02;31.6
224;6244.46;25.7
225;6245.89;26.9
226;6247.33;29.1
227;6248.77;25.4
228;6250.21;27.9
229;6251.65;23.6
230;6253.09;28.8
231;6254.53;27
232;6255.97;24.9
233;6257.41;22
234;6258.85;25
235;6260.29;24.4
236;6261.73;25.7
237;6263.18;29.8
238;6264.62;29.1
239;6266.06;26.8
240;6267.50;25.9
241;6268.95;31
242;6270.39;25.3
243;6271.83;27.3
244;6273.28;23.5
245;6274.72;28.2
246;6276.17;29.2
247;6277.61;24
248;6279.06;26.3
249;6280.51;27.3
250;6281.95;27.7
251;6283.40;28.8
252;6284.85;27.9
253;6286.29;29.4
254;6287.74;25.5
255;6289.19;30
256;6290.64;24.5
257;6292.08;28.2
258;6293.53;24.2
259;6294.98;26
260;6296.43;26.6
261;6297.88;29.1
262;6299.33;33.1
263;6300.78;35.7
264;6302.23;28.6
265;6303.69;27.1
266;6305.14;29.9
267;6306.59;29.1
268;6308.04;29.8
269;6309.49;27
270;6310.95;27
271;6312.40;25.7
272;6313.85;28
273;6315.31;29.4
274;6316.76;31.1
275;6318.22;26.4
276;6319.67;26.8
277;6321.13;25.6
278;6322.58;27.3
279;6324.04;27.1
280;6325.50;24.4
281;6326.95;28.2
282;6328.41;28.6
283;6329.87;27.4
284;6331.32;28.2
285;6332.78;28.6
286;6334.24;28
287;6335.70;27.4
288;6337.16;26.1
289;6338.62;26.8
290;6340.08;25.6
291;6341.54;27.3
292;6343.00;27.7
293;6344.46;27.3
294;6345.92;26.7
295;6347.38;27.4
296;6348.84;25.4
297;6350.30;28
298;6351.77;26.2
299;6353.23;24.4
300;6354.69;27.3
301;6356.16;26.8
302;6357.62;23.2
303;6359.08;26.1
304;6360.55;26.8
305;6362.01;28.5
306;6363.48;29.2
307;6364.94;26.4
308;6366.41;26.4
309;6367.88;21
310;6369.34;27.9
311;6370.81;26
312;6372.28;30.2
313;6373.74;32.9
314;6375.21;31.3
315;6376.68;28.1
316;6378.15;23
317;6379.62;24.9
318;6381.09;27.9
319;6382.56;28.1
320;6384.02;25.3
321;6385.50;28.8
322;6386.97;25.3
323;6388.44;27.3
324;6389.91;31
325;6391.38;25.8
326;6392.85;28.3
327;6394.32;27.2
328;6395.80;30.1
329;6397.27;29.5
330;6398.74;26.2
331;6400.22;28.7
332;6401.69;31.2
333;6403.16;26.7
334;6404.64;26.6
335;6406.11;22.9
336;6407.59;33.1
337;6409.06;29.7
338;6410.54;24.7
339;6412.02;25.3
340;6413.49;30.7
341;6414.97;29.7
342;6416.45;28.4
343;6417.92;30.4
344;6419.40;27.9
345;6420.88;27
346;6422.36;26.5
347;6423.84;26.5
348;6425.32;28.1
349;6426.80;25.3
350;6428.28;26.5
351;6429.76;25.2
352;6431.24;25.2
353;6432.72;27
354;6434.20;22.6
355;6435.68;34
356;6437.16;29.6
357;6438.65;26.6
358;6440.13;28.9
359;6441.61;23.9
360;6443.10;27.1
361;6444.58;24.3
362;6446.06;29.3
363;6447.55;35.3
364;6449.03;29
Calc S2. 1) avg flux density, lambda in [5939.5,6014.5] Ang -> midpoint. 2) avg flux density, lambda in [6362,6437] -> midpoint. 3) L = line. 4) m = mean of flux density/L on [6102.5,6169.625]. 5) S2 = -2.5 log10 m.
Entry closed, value 0.010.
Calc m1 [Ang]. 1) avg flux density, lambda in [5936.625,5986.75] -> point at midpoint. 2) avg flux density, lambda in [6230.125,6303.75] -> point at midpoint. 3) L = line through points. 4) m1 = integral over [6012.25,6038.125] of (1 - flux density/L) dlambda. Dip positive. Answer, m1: -0.8 Ang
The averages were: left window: 28.7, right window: 27.3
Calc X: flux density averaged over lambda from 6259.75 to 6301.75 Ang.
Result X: 27.6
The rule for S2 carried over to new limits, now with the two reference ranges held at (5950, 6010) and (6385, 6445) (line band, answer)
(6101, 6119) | -0.03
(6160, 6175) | 0.09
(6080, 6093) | 0.05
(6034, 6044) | 0.03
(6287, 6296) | 0.06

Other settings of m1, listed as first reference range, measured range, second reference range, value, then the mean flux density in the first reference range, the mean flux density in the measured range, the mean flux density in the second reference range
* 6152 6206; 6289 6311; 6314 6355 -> -1.2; 26.7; 28.5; 27.2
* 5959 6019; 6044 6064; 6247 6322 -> -1.0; 28.8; 29.8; 27.4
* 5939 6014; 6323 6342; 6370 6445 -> 0.4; 28.7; 27.2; 27.6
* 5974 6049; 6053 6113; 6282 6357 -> 0.3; 28.9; 28.5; 27.6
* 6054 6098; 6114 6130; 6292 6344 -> -0.4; 28.5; 29.1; 27.9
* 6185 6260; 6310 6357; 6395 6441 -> 0.2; 26.5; 27.1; 27.8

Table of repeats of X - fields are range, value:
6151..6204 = 26.8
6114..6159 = 28.4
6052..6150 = 28.6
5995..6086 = 29.1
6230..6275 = 26.8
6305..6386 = 27.2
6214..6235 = 26.5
